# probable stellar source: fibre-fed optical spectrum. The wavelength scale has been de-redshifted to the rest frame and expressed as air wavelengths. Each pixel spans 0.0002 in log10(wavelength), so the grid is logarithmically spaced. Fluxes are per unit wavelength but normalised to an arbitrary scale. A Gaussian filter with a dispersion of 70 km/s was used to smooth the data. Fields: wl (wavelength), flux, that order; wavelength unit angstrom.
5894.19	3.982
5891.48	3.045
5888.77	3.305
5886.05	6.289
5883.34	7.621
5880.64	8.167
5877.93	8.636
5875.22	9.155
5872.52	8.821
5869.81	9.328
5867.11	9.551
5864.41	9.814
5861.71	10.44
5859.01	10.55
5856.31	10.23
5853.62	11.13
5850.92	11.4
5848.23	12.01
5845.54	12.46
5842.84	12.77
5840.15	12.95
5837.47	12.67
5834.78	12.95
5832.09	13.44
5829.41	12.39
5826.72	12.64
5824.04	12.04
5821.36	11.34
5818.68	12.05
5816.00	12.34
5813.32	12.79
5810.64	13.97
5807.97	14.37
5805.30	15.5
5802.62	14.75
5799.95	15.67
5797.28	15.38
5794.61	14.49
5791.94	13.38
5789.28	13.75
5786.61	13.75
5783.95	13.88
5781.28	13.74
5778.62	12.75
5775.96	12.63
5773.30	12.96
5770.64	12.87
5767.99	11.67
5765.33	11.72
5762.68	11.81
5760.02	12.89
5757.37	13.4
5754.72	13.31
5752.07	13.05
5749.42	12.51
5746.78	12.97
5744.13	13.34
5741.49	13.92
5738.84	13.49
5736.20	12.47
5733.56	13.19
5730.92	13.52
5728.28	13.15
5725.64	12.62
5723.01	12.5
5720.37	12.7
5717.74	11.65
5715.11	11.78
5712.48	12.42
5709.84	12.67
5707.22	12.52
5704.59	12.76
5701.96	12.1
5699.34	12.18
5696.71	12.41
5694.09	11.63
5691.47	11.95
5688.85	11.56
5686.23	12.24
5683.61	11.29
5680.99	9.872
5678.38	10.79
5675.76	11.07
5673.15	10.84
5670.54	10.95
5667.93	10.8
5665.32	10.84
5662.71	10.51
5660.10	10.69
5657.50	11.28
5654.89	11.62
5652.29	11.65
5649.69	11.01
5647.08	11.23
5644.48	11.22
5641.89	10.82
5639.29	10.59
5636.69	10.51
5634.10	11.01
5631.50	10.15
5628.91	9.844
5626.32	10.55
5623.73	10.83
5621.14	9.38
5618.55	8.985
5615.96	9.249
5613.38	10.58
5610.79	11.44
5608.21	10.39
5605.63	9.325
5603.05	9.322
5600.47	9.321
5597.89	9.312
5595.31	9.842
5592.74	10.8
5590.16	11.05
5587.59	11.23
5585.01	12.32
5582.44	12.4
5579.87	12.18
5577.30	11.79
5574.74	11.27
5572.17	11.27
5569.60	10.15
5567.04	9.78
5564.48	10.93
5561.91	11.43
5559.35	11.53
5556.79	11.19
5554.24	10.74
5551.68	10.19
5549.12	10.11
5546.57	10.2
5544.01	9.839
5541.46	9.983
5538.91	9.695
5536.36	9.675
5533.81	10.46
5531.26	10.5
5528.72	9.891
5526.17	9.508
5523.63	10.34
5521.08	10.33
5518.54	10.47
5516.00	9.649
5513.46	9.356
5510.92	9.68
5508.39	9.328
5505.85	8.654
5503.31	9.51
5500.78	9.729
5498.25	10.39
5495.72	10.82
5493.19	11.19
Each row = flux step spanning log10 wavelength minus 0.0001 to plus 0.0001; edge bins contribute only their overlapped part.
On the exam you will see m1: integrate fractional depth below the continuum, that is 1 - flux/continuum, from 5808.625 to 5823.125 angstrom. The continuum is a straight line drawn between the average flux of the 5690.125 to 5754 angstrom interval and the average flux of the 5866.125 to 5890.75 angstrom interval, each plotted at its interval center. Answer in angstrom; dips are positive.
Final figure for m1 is -4.28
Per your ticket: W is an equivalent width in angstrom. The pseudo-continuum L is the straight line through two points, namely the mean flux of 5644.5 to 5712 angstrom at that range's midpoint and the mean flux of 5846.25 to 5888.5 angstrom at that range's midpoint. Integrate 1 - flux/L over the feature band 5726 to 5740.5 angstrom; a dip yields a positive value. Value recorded -3.03 angstrom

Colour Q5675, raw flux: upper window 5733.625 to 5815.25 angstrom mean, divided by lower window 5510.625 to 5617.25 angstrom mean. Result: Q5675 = 1.28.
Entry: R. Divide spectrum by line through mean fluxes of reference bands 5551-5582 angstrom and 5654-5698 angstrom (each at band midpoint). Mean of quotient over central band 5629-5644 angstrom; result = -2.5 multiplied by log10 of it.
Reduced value 0.06 mag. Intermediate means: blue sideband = 11.1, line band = 10.6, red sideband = 11.2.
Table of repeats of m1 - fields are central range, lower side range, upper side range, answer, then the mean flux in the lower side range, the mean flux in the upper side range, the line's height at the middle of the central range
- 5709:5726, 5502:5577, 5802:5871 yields -1.4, 10.2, 12.1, 11.4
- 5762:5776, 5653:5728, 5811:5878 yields -0.9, 11.7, 11.4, 11.6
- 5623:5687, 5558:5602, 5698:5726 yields 4.7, 11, 12.3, 11.7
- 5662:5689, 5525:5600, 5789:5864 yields 1.4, 10.7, 12.8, 11.6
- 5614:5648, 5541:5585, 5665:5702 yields 2.6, 10.9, 11.4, 11.2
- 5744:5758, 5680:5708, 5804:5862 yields -1.1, 11.9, 12.4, 12.1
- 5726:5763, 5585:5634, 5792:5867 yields -4.5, 10.2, 12.6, 11.7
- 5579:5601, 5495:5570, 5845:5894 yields -2.4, 10.1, 8.82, 9.91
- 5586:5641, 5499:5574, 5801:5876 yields 2.2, 10.2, 12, 10.6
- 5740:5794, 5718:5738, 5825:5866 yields -2.3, 12.8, 11.8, 12.5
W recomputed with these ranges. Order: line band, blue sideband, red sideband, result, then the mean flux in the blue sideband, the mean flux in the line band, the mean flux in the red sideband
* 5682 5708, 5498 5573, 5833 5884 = -4.1 angstrom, 10.1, 12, 10.6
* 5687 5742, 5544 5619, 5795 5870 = -4.3 angstrom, 10.6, 12.5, 12.5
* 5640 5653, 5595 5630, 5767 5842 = -0.8 angstrom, 9.88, 11.1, 13.3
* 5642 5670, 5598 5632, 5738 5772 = -0.8 angstrom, 9.93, 11.1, 12.8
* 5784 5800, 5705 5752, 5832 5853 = -2.1 angstrom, 12.8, 14.3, 12.5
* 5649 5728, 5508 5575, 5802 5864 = -2.1 angstrom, 10.3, 11.7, 12.4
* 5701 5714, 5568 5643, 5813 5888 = -2.2 angstrom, 10.5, 12.5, 10.8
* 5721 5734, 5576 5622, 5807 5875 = -2.1 angstrom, 10.5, 13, 11.7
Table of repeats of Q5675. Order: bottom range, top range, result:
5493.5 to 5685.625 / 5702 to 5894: 1.14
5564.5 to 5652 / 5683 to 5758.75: 1.19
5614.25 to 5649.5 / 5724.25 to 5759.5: 1.27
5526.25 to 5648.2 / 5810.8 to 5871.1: 1.12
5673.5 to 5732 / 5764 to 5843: 1.10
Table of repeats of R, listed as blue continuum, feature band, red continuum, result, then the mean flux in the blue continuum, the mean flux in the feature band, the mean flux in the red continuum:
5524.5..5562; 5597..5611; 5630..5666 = 0.10 mag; 10.3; 9.75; 10.9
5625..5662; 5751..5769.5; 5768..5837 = 0.01 mag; 10.9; 12.5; 13.4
